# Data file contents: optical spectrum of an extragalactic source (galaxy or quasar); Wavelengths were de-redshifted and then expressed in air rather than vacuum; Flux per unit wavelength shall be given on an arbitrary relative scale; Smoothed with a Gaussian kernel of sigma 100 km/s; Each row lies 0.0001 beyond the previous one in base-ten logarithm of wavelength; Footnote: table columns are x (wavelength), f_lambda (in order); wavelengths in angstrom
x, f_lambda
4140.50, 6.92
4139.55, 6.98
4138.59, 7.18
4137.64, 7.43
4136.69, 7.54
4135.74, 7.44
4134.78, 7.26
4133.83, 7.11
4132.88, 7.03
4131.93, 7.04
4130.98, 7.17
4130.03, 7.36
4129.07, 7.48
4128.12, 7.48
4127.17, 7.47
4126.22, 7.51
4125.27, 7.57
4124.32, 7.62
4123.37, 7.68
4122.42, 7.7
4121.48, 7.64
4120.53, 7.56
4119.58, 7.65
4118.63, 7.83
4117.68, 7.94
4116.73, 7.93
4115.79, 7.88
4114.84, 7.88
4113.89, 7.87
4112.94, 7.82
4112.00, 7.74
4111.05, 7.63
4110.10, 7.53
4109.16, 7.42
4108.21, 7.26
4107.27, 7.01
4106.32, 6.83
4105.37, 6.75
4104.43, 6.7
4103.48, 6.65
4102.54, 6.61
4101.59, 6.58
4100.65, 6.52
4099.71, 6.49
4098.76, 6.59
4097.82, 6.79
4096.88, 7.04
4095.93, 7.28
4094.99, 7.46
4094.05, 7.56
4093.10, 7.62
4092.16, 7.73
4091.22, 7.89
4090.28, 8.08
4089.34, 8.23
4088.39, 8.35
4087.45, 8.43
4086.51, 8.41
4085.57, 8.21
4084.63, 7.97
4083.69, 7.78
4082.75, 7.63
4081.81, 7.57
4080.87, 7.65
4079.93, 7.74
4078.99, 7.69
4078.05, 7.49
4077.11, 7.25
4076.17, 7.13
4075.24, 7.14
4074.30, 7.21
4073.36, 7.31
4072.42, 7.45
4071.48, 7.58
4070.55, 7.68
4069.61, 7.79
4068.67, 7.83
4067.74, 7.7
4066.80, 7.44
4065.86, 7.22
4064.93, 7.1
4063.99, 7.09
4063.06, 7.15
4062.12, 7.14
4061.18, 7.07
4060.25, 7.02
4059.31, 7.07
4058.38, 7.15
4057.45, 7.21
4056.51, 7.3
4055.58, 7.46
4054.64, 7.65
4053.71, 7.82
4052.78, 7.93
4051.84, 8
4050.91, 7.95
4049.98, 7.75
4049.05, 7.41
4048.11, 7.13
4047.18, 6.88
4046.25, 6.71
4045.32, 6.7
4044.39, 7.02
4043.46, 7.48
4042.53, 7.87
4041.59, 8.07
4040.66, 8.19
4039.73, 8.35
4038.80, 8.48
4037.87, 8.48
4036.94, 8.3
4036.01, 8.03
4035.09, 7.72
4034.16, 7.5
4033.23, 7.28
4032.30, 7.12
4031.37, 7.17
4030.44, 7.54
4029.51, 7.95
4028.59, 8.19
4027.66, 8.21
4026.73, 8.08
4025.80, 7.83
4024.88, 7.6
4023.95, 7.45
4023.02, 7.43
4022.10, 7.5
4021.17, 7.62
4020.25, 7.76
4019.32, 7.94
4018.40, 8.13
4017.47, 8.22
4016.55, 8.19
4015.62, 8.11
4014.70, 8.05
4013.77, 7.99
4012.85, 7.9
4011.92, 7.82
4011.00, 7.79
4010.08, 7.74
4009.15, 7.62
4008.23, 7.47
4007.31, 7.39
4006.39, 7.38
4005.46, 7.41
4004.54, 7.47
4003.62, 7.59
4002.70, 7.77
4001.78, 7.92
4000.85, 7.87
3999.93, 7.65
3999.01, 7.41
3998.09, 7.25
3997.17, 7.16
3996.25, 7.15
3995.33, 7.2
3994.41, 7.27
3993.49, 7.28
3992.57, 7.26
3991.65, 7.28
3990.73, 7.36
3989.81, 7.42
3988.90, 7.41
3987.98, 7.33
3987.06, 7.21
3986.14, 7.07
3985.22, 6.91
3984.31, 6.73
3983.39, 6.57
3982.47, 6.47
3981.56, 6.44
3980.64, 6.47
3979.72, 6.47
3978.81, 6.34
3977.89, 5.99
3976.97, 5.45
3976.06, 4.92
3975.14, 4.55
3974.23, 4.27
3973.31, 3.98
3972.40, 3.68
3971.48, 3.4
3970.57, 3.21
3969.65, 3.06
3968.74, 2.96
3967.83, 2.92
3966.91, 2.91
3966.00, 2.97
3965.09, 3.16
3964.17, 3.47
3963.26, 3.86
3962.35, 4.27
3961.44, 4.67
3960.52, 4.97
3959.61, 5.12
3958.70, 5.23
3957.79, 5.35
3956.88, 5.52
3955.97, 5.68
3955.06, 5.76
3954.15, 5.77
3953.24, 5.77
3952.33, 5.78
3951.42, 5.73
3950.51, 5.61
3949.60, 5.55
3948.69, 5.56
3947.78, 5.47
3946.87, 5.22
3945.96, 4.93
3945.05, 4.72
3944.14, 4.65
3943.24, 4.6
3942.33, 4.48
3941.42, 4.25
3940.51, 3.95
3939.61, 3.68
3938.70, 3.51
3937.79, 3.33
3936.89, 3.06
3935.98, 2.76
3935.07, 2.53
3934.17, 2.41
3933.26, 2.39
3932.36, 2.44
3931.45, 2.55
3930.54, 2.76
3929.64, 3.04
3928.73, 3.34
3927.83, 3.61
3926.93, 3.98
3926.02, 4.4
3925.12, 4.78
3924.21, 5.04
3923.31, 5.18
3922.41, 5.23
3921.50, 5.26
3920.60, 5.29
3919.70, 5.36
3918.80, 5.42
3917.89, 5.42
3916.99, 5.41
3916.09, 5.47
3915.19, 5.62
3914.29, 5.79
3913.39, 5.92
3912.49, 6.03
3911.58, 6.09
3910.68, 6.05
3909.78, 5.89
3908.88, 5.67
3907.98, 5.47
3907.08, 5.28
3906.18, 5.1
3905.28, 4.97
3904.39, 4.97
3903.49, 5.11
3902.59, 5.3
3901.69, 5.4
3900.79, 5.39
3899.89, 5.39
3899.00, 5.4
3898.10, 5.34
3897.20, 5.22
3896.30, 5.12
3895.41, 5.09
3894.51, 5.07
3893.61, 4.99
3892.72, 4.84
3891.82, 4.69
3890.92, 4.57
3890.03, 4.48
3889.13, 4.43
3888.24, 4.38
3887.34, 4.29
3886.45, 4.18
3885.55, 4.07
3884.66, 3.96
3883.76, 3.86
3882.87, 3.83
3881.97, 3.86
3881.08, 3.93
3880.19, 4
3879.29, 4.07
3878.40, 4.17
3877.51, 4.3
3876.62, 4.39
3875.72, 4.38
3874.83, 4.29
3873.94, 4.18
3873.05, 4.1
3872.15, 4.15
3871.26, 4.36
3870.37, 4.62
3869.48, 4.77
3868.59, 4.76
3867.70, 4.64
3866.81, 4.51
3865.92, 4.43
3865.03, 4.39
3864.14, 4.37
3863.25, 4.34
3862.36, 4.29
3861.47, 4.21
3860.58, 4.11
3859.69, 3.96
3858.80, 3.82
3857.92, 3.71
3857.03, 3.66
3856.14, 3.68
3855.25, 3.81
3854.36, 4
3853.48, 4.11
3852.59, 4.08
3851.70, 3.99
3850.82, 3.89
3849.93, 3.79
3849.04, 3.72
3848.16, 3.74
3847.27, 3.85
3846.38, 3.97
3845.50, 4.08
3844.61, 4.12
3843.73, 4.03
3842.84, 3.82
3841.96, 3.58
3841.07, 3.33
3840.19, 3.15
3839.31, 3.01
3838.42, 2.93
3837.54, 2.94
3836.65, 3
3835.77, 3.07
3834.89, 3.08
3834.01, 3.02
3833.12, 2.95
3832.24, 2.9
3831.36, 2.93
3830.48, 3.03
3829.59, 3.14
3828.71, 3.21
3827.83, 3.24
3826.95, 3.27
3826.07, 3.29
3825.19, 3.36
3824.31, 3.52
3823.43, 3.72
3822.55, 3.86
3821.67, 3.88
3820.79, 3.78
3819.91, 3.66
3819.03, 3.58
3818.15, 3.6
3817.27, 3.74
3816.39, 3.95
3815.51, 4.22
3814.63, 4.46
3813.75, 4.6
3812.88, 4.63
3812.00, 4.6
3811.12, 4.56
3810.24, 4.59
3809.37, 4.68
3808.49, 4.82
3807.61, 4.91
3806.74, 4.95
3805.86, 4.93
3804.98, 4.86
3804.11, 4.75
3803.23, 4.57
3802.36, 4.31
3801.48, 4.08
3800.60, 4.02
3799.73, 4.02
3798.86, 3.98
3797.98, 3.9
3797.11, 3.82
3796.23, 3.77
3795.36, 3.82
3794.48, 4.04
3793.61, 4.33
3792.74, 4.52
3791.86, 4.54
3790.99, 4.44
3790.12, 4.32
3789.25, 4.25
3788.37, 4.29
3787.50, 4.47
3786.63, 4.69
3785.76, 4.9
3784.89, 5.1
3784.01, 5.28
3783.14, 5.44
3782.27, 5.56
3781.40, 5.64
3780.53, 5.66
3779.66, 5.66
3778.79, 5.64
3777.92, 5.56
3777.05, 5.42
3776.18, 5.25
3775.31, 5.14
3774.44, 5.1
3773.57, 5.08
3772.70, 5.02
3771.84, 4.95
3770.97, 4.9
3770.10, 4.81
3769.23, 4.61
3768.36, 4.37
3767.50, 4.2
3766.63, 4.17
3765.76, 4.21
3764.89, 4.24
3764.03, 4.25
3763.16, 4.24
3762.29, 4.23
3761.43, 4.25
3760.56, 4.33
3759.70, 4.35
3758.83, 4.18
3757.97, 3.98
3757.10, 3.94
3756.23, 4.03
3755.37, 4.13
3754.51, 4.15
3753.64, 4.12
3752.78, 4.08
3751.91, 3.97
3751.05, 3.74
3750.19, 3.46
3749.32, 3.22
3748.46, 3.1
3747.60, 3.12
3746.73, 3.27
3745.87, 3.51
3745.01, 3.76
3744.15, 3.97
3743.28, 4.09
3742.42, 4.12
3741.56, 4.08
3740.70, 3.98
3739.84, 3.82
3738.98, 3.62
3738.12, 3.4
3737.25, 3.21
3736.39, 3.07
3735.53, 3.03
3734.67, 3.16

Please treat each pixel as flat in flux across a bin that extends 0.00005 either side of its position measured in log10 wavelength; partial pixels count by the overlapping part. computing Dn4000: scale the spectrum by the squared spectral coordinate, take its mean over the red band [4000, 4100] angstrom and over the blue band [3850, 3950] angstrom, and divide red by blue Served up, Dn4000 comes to 1.83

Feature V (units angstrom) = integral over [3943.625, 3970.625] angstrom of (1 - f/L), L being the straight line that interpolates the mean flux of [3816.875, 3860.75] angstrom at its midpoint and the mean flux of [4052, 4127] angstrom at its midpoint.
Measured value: 3.5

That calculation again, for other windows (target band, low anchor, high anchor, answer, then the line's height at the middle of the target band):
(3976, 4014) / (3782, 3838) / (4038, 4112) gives -4.45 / 6.42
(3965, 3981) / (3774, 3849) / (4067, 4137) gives 4.62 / 6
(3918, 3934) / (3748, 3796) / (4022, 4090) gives 5.35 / 6.2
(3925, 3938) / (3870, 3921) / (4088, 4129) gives 5.38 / 5.32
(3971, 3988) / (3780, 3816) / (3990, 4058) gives 3.11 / 7.04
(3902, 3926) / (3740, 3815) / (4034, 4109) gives 1.77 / 5.84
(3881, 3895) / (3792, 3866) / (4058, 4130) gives 0.99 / 4.68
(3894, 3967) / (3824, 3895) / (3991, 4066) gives 8.82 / 5.46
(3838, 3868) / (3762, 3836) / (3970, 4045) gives 6.80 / 5.05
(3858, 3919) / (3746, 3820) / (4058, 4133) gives 7.78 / 5.45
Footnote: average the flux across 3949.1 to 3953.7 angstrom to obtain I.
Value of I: 5.69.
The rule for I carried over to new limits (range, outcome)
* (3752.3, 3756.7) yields 4.1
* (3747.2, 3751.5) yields 3.34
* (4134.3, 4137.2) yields 7.41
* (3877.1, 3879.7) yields 4.19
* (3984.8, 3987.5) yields 7.05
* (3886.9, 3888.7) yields 4.34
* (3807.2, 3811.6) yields 4.71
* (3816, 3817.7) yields 3.84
